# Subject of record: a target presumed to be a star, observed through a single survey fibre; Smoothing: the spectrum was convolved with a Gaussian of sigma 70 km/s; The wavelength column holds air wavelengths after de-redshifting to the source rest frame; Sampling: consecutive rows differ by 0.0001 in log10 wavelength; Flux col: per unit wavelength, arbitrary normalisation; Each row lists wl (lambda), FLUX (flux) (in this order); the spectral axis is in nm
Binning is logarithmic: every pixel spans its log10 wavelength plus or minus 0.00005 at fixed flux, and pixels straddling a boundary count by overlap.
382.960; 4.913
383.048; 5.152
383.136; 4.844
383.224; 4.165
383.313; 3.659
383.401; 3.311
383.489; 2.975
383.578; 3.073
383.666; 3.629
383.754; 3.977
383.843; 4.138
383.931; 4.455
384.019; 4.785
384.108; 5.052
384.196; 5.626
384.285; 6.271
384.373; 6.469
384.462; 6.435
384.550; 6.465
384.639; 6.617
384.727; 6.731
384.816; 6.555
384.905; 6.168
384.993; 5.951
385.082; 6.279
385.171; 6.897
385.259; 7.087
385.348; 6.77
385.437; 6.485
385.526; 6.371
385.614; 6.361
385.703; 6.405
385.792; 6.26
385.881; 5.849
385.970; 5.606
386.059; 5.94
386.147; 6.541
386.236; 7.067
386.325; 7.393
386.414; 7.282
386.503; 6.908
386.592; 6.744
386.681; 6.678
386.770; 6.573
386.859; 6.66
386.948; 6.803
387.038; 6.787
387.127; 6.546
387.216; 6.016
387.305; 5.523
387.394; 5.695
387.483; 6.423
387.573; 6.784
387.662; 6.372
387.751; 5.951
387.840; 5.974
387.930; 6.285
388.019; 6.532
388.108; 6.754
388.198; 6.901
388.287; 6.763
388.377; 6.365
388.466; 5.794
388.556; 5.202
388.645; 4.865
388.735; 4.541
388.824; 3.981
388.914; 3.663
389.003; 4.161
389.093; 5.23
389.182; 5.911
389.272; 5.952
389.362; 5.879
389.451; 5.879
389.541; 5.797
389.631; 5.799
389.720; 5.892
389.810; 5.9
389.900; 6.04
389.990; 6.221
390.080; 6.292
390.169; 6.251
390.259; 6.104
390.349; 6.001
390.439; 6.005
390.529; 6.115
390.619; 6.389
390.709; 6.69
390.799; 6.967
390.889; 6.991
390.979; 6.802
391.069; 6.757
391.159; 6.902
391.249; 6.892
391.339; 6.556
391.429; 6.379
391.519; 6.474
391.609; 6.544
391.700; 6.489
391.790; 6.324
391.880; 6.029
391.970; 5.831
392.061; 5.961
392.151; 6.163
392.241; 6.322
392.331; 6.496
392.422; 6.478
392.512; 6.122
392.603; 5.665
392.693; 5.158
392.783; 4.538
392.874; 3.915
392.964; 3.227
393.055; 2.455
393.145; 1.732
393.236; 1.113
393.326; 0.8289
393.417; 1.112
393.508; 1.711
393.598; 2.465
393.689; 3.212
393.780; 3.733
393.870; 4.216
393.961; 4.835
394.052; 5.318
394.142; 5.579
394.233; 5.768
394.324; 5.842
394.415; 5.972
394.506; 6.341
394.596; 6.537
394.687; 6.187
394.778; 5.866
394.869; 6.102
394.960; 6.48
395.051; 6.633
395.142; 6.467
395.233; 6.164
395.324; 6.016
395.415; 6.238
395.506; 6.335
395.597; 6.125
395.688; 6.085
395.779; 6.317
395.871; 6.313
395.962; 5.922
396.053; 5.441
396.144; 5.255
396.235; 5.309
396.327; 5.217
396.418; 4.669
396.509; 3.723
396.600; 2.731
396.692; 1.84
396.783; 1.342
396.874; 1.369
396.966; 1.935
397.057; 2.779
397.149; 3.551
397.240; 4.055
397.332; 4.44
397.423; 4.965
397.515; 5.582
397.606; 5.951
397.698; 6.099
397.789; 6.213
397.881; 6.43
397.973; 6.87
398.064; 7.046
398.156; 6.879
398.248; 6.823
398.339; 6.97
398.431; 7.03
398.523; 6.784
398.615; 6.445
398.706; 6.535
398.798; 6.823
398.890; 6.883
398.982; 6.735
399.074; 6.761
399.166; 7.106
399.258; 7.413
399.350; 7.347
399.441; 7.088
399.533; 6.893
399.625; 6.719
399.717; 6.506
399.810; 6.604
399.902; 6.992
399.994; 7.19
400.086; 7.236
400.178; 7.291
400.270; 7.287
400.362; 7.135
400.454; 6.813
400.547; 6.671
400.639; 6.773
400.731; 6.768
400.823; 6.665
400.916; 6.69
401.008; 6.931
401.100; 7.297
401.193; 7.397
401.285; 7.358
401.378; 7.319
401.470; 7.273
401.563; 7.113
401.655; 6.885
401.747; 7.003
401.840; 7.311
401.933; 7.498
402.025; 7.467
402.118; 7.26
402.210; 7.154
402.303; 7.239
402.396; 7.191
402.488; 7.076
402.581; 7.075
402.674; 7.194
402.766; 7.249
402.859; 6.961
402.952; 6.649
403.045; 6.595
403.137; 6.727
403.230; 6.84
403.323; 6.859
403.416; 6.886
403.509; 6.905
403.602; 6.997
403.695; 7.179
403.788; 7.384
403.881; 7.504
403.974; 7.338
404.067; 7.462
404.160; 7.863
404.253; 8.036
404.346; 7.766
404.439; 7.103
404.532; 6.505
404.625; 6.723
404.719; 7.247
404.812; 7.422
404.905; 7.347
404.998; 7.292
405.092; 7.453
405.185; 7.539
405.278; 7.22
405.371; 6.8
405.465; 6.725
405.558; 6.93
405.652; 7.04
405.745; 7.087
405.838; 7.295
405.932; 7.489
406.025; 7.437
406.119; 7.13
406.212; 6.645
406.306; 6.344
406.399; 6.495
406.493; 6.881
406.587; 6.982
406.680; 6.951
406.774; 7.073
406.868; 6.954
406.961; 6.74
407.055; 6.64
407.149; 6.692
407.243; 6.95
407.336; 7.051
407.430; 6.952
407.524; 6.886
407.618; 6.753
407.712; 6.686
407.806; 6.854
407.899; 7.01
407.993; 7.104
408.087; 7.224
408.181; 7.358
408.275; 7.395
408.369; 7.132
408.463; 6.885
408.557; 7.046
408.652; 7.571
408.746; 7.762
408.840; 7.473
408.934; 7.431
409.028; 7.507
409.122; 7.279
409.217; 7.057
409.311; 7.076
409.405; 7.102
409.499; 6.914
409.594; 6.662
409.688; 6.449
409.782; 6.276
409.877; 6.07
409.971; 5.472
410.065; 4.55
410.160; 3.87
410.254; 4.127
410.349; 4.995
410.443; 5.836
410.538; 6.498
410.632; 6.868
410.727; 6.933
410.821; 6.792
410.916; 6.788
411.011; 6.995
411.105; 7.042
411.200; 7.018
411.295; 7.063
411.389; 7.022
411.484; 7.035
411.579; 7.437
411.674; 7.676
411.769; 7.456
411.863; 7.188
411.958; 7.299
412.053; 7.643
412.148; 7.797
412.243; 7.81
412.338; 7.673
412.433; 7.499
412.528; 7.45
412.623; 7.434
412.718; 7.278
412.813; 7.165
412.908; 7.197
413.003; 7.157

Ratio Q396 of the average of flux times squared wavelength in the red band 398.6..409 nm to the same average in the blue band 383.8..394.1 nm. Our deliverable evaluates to 1.33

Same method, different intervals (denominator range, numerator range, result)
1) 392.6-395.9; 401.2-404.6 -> 1.55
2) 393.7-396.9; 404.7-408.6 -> 1.41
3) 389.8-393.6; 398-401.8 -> 1.34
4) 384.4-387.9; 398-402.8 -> 1.17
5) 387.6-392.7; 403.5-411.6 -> 1.24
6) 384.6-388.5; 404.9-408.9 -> 1.21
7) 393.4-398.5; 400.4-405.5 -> 1.43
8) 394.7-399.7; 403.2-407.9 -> 1.29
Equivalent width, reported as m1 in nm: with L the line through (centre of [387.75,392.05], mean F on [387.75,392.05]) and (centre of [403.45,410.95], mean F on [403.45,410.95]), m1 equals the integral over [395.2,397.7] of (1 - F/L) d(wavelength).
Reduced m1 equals 0.66 nm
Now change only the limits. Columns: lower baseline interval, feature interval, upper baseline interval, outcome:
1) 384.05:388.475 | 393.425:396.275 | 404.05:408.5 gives 0.531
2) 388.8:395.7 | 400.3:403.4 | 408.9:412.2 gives -0.481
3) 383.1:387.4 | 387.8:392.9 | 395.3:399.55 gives -0.218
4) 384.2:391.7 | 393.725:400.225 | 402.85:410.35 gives 0.798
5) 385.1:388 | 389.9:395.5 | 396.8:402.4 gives 0.869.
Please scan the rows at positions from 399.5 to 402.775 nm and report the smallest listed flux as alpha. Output 6.506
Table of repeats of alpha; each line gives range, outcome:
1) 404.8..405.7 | 6.725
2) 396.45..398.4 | 1.342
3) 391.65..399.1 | 0.8289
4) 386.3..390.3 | 3.663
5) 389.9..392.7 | 5.158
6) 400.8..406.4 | 6.344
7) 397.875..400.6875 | 6.43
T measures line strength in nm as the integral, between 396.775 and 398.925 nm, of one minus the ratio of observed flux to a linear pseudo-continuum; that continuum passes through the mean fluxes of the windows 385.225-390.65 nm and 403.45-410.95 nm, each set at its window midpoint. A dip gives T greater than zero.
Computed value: 0.345 nm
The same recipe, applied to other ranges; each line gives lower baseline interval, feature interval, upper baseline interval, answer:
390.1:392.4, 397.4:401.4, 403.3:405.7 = 0.058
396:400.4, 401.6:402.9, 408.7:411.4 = -0.253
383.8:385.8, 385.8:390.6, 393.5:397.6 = -0.274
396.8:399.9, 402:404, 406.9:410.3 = -0.242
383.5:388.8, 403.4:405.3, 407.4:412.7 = -0.175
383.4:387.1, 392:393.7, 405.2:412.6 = 0.628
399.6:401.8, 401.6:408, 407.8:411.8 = -0.175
